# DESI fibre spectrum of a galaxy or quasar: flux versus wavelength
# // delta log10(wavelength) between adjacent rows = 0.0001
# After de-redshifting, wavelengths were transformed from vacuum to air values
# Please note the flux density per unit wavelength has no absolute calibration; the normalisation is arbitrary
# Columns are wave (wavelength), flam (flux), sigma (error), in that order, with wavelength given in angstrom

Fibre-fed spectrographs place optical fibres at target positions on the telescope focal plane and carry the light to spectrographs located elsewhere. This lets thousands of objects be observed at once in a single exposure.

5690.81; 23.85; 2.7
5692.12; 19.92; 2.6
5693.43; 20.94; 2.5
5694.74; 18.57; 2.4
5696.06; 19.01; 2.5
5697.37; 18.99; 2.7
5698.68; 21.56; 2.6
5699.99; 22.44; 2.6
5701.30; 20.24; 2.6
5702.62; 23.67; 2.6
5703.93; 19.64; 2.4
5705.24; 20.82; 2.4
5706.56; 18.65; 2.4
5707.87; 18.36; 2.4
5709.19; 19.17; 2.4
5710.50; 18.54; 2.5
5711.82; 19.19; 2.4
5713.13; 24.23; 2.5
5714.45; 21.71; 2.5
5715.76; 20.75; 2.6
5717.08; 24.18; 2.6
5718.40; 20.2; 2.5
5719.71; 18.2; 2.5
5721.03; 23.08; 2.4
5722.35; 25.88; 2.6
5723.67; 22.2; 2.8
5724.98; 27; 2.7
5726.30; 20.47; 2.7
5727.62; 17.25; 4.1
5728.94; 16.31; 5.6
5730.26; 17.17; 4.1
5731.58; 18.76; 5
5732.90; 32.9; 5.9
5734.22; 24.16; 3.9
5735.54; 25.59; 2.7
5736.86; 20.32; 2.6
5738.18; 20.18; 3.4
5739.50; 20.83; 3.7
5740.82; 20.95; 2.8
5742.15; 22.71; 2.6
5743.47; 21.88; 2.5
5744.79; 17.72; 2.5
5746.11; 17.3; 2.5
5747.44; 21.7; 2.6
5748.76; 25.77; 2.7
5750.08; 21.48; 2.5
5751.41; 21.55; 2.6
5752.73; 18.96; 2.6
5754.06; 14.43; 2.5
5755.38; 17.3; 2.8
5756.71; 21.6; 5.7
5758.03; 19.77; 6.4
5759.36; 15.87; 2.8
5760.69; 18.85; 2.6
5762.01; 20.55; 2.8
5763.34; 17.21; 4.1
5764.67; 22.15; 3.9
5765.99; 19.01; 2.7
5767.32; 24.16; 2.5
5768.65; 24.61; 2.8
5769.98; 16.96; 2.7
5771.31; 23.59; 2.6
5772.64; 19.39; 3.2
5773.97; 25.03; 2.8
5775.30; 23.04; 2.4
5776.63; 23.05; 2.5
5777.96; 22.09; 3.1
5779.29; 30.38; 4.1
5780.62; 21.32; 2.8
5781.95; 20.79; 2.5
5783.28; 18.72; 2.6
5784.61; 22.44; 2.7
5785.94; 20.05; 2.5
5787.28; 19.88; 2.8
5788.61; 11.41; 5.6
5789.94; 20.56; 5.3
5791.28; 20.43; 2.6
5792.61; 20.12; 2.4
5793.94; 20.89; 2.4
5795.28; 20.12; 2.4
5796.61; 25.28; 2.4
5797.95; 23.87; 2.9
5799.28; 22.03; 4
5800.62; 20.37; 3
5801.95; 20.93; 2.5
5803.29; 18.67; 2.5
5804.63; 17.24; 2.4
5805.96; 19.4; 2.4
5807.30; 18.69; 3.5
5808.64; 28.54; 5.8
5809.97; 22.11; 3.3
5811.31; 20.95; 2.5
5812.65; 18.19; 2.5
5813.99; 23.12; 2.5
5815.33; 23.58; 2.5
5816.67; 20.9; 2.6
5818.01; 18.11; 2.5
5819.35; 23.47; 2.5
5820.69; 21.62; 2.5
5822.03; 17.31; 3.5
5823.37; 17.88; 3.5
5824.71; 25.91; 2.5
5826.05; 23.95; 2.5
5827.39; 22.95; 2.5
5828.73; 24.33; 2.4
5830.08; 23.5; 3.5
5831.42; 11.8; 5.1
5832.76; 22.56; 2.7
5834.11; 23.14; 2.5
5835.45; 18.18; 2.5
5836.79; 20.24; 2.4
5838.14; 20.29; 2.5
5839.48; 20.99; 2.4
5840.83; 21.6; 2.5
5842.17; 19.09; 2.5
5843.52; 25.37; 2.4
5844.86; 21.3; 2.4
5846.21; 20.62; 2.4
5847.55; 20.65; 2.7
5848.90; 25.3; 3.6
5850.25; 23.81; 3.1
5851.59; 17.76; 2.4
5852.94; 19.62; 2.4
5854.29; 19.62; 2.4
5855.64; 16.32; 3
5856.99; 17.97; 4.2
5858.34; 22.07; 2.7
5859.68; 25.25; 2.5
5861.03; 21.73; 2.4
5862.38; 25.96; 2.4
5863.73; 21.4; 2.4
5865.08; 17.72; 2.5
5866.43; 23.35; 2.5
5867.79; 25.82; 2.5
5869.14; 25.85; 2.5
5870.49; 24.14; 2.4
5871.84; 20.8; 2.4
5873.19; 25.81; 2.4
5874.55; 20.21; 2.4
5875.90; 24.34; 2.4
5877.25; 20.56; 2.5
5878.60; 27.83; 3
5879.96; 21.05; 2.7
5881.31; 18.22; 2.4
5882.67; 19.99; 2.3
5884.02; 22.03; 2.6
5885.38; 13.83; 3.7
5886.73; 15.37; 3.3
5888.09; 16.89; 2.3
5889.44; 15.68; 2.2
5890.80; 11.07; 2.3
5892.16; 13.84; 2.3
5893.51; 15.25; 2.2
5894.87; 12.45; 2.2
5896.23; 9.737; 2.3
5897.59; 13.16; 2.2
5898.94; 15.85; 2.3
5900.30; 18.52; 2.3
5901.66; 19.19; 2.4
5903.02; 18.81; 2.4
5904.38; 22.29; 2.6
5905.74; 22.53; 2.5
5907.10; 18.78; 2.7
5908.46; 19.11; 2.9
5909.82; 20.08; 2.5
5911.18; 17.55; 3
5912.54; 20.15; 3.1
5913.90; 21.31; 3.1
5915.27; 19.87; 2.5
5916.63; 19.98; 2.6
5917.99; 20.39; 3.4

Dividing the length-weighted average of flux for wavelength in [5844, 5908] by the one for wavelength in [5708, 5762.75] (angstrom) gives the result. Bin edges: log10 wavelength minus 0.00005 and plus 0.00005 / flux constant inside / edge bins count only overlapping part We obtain 0.95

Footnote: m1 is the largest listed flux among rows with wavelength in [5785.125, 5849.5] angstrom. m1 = 28.54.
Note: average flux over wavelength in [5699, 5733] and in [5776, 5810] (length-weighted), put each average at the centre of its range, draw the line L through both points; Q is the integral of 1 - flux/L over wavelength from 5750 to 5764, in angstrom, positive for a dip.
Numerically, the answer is 1.5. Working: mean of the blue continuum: 21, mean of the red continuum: 21.1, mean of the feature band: 18.8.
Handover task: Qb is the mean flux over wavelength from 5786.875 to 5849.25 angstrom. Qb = 21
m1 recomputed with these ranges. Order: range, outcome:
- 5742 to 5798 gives 30.38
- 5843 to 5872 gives 25.96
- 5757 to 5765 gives 22.15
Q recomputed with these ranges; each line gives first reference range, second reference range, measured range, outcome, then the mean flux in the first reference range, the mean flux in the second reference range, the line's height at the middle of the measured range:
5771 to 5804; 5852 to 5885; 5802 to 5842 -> 1.1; 21.3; 21.9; 21.6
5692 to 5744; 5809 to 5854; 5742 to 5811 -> 1.4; 21.2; 21.3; 21.2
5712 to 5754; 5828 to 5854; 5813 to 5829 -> -0.5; 21.5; 21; 21.1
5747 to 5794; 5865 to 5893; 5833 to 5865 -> -1.3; 20.7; 20.2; 20.4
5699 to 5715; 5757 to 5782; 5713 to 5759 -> -0.5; 20.6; 21.5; 21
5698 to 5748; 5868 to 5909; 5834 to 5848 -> -1.0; 21.2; 18.8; 19.5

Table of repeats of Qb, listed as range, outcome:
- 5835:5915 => 19.9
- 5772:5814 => 21.2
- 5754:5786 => 21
